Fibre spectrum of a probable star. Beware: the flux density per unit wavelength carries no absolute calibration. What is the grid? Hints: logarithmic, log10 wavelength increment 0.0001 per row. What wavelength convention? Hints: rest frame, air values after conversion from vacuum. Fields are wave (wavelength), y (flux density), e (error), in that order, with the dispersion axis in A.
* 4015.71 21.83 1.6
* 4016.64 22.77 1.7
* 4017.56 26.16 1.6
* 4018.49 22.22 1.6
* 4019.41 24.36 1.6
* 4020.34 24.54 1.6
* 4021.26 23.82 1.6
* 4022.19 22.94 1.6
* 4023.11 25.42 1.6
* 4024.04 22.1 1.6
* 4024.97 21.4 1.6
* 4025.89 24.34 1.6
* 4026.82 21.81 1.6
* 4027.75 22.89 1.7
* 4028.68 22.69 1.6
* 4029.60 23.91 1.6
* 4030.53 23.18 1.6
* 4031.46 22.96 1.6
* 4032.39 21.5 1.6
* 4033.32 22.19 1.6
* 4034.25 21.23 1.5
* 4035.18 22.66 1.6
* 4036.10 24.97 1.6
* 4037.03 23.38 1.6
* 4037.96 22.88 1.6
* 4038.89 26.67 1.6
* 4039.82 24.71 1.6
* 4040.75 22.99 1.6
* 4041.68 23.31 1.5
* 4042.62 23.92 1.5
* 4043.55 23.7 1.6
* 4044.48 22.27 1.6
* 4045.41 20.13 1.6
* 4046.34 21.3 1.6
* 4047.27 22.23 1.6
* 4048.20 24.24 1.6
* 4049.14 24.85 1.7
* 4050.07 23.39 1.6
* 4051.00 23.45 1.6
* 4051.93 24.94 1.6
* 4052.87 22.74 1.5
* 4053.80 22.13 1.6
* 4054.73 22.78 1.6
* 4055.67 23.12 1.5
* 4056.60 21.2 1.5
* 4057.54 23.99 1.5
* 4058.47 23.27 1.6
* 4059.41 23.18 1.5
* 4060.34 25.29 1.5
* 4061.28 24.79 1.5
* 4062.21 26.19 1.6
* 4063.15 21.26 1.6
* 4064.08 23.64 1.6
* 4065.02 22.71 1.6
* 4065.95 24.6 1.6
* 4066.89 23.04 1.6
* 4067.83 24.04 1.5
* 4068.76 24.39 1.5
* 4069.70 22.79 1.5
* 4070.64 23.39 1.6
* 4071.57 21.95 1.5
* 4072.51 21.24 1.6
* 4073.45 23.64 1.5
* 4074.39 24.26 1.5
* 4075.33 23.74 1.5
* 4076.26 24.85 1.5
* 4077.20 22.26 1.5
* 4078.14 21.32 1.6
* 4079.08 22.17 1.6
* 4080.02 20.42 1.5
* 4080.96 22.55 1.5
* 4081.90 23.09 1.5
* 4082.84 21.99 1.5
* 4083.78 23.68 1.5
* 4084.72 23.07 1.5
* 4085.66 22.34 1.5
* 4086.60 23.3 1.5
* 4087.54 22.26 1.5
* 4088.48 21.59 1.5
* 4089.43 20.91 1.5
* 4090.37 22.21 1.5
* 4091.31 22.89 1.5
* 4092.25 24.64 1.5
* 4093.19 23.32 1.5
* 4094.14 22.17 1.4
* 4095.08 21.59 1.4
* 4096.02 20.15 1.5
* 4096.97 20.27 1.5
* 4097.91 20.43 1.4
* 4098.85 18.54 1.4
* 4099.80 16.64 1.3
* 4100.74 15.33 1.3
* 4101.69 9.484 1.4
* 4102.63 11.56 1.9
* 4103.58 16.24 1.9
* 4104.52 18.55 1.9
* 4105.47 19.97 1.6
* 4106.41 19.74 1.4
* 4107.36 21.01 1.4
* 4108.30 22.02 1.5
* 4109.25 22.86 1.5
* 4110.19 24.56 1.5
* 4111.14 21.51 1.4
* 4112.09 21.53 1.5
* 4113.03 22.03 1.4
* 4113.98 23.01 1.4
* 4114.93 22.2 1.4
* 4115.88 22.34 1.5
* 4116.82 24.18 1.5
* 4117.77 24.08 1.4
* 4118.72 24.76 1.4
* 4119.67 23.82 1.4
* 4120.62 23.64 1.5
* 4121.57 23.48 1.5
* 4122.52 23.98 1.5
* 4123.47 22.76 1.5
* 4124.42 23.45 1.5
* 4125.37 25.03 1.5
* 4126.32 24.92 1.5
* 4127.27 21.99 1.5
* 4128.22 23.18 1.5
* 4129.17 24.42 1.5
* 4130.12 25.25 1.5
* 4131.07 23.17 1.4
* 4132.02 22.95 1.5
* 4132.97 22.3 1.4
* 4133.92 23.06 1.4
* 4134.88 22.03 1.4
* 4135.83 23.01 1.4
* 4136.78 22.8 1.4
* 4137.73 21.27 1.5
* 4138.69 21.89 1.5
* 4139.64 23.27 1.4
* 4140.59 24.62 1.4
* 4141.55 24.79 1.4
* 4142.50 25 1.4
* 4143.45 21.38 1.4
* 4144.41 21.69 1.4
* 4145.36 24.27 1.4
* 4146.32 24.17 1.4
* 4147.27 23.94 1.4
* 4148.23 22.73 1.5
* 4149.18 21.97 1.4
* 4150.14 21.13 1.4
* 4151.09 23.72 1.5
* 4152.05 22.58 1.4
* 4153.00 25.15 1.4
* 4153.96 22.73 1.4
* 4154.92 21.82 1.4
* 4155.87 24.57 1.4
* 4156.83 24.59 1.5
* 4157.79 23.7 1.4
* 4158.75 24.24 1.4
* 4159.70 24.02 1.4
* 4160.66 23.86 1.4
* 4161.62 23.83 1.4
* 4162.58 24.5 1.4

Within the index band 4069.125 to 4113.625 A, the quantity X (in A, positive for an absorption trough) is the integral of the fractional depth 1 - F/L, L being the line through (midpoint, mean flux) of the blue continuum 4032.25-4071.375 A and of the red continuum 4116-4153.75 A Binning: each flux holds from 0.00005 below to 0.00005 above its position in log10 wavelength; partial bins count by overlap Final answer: 4.1 A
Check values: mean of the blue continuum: 23.3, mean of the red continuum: 23.4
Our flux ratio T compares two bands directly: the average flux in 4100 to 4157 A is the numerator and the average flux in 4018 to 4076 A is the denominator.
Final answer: 1.0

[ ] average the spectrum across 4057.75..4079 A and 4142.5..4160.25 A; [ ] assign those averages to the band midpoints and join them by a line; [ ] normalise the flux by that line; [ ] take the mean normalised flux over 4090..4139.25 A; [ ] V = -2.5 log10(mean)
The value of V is 0.08 mag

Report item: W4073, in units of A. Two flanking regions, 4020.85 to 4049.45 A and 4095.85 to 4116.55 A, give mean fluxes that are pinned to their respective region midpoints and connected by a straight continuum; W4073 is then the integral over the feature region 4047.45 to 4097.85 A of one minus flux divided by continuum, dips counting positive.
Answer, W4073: -4.0 A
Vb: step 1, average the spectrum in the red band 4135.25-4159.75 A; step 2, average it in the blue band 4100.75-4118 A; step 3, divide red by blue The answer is 1.2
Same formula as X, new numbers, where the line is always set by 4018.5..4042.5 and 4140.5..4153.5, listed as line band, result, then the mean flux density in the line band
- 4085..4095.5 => 0.37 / 22.5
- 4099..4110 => 2.61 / 17.8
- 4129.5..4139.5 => 0.22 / 22.8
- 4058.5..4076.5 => -0.23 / 23.6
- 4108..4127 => 0.01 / 23.3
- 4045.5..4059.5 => 0.16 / 23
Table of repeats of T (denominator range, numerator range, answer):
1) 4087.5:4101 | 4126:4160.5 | 1.11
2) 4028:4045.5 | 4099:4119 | 0.87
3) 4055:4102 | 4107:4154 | 1.04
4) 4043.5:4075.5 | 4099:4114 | 0.82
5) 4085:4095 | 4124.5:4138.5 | 1.03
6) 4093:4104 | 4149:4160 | 1.31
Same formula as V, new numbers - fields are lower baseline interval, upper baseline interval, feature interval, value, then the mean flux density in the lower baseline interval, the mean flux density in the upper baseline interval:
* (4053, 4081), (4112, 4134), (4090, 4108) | 0.21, 23.1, 23.4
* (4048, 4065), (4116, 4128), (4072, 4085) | 0.04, 23.5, 23.8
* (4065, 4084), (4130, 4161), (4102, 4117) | 0.12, 23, 23.2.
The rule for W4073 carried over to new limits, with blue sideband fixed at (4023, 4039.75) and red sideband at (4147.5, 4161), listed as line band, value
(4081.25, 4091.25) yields 0.3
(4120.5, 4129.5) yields -0.1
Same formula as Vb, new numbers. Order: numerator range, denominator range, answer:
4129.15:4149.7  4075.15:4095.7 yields 1.03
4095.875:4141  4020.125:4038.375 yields 0.94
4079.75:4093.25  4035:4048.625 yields 0.97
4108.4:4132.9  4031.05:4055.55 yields 1.01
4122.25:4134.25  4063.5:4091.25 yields 1.03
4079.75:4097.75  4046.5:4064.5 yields 0.95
